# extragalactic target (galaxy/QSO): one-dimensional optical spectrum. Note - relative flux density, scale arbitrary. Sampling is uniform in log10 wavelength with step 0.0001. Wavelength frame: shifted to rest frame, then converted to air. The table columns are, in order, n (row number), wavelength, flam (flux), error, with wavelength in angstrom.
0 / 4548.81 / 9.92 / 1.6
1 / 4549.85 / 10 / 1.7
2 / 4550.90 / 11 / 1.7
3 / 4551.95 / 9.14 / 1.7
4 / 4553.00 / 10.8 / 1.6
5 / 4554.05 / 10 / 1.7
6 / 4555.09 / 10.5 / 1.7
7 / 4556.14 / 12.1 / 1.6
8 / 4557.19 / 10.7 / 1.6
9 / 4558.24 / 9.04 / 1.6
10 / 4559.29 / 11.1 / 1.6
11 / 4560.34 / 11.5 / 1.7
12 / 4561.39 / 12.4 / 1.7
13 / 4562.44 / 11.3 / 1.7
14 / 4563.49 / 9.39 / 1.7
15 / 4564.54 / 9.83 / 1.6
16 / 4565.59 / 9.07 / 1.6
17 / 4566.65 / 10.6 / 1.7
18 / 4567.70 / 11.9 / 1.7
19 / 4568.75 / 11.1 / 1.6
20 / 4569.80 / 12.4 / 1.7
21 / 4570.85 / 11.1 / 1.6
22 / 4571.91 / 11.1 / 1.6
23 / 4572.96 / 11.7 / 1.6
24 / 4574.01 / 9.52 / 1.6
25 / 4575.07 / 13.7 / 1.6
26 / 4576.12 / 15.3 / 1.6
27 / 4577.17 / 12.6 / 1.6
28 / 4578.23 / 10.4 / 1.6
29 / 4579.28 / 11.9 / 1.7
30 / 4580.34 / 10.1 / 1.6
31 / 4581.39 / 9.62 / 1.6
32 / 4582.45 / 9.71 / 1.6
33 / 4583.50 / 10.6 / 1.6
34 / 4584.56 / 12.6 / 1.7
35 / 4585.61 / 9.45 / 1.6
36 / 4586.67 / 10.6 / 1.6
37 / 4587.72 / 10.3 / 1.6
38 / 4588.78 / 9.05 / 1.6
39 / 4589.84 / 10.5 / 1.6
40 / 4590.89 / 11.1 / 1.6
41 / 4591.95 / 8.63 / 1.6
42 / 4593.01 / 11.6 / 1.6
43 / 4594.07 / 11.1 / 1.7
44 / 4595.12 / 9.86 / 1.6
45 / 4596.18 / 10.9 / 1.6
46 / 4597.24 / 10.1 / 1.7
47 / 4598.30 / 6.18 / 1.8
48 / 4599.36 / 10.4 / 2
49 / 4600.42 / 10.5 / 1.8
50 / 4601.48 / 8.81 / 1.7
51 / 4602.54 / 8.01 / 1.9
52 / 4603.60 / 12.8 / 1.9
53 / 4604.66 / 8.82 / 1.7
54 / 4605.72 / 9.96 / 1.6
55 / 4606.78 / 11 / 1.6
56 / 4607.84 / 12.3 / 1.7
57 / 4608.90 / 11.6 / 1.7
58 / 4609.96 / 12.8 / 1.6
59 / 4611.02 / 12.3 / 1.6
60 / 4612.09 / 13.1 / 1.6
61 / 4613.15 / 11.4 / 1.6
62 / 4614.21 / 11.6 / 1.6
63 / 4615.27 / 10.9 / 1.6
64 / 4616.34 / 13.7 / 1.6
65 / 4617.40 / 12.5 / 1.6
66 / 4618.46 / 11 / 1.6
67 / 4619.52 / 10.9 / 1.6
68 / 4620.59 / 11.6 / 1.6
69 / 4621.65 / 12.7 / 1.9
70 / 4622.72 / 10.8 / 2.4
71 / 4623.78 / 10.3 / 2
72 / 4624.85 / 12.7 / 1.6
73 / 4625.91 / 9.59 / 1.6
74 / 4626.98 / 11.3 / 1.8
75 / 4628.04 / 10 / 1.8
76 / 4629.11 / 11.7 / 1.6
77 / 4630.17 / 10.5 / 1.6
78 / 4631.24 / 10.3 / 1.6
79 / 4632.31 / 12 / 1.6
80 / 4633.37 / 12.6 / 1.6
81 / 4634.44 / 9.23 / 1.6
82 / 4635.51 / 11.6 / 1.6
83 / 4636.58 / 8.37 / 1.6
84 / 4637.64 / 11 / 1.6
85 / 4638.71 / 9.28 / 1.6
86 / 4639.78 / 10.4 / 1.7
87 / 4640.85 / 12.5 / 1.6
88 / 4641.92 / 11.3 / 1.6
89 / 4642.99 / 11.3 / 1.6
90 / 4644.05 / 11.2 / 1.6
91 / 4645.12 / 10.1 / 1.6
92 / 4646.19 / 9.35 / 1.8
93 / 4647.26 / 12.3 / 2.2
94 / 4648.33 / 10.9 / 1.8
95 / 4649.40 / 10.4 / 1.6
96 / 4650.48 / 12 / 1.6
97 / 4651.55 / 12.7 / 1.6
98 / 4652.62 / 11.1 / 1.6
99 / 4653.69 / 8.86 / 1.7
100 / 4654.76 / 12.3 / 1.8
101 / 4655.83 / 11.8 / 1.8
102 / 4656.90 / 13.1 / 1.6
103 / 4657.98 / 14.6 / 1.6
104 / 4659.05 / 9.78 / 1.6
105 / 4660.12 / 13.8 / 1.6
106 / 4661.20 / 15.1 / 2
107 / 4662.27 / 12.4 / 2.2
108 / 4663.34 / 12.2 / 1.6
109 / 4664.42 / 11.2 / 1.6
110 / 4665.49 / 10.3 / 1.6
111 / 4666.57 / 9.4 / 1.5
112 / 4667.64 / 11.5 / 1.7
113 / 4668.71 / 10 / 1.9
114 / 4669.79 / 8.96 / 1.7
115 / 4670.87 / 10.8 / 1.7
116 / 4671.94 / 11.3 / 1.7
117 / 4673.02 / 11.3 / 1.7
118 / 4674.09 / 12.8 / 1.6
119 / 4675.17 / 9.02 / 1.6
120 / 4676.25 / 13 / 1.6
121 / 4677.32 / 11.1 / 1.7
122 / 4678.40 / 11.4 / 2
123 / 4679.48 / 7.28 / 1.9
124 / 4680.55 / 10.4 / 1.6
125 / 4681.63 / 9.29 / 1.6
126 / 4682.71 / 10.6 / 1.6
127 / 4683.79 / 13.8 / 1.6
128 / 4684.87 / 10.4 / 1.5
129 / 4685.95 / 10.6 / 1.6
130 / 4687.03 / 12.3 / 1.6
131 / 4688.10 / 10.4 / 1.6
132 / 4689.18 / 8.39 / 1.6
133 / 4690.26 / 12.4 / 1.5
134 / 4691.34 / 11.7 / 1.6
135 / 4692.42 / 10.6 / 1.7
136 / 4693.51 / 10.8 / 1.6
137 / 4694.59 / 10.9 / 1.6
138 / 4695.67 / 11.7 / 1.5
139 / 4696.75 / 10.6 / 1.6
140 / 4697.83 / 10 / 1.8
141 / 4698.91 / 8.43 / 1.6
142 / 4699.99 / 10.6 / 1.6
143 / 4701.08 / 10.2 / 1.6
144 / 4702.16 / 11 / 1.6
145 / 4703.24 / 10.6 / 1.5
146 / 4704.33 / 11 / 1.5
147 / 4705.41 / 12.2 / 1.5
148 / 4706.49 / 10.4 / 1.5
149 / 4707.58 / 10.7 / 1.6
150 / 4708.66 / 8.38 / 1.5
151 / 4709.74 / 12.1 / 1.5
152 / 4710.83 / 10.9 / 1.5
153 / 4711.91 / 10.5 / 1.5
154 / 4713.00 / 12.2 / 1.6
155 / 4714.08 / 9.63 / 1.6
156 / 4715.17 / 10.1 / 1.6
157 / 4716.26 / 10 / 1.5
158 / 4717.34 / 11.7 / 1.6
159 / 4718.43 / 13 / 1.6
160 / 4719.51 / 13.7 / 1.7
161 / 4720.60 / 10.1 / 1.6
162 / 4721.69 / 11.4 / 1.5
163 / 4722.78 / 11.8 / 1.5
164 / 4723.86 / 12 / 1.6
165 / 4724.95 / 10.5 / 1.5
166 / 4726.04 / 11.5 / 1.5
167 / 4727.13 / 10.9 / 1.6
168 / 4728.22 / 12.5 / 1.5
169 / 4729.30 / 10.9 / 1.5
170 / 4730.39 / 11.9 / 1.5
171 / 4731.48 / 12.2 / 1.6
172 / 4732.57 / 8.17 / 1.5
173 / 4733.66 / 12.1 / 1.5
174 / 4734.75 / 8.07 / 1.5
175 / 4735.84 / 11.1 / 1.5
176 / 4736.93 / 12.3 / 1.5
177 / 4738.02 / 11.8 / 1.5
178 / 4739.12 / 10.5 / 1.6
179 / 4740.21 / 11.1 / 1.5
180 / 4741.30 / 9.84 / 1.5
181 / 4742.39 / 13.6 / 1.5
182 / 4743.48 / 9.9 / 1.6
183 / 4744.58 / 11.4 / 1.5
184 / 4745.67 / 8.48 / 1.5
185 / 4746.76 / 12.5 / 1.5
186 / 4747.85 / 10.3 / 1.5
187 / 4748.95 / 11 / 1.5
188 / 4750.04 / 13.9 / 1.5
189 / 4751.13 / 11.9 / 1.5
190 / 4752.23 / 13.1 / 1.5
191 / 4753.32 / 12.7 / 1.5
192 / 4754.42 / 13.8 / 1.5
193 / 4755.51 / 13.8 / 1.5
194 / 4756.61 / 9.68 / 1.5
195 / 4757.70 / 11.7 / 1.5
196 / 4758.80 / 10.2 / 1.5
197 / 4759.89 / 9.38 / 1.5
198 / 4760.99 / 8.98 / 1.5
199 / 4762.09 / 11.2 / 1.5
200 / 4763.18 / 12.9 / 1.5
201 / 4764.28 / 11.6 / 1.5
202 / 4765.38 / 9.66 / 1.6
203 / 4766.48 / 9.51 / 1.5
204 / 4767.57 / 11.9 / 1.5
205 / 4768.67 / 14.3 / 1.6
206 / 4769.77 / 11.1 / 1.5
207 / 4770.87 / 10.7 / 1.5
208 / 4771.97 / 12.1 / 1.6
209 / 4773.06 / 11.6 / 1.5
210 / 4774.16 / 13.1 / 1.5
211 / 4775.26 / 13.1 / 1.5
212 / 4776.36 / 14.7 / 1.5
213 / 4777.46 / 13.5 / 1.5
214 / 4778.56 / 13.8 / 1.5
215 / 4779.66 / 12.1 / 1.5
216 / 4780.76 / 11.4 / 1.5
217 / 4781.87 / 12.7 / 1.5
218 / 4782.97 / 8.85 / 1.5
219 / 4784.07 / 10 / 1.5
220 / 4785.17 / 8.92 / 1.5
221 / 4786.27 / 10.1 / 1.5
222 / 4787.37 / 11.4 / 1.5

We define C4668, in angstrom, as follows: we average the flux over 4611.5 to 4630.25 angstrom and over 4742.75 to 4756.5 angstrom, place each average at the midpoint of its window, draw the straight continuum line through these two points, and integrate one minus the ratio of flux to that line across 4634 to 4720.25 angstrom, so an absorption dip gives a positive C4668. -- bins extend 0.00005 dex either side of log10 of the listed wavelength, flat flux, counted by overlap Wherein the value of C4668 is 4.72 angstrom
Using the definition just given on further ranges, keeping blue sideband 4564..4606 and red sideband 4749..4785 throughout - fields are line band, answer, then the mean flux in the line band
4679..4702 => 1.5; 10.6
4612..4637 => -0.9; 11.2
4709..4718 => 0.5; 10.9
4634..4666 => -1.0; 11.4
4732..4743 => 0.7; 10.9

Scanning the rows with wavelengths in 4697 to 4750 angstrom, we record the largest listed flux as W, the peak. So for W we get 13.7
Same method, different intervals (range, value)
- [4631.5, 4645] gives 12.6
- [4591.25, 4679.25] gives 15.1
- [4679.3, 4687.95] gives 13.8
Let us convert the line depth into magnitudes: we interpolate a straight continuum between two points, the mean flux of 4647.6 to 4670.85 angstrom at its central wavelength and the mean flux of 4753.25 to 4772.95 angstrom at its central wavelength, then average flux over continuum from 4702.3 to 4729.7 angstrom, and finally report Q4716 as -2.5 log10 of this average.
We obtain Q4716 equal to 0.03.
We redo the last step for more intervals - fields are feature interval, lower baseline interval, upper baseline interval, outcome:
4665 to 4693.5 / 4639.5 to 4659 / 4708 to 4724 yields 0.06 mag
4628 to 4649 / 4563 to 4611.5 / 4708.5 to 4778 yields 0.01 mag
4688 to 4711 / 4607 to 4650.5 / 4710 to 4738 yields 0.06 mag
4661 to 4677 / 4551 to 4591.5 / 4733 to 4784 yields 0.00 mag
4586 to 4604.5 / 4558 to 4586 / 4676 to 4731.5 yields 0.11 mag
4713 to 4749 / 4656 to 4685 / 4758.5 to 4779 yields 0.05 mag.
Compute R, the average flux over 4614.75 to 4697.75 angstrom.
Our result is 11.1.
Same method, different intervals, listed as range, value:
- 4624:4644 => 10.9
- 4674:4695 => 10.8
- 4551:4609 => 10.7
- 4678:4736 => 10.9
